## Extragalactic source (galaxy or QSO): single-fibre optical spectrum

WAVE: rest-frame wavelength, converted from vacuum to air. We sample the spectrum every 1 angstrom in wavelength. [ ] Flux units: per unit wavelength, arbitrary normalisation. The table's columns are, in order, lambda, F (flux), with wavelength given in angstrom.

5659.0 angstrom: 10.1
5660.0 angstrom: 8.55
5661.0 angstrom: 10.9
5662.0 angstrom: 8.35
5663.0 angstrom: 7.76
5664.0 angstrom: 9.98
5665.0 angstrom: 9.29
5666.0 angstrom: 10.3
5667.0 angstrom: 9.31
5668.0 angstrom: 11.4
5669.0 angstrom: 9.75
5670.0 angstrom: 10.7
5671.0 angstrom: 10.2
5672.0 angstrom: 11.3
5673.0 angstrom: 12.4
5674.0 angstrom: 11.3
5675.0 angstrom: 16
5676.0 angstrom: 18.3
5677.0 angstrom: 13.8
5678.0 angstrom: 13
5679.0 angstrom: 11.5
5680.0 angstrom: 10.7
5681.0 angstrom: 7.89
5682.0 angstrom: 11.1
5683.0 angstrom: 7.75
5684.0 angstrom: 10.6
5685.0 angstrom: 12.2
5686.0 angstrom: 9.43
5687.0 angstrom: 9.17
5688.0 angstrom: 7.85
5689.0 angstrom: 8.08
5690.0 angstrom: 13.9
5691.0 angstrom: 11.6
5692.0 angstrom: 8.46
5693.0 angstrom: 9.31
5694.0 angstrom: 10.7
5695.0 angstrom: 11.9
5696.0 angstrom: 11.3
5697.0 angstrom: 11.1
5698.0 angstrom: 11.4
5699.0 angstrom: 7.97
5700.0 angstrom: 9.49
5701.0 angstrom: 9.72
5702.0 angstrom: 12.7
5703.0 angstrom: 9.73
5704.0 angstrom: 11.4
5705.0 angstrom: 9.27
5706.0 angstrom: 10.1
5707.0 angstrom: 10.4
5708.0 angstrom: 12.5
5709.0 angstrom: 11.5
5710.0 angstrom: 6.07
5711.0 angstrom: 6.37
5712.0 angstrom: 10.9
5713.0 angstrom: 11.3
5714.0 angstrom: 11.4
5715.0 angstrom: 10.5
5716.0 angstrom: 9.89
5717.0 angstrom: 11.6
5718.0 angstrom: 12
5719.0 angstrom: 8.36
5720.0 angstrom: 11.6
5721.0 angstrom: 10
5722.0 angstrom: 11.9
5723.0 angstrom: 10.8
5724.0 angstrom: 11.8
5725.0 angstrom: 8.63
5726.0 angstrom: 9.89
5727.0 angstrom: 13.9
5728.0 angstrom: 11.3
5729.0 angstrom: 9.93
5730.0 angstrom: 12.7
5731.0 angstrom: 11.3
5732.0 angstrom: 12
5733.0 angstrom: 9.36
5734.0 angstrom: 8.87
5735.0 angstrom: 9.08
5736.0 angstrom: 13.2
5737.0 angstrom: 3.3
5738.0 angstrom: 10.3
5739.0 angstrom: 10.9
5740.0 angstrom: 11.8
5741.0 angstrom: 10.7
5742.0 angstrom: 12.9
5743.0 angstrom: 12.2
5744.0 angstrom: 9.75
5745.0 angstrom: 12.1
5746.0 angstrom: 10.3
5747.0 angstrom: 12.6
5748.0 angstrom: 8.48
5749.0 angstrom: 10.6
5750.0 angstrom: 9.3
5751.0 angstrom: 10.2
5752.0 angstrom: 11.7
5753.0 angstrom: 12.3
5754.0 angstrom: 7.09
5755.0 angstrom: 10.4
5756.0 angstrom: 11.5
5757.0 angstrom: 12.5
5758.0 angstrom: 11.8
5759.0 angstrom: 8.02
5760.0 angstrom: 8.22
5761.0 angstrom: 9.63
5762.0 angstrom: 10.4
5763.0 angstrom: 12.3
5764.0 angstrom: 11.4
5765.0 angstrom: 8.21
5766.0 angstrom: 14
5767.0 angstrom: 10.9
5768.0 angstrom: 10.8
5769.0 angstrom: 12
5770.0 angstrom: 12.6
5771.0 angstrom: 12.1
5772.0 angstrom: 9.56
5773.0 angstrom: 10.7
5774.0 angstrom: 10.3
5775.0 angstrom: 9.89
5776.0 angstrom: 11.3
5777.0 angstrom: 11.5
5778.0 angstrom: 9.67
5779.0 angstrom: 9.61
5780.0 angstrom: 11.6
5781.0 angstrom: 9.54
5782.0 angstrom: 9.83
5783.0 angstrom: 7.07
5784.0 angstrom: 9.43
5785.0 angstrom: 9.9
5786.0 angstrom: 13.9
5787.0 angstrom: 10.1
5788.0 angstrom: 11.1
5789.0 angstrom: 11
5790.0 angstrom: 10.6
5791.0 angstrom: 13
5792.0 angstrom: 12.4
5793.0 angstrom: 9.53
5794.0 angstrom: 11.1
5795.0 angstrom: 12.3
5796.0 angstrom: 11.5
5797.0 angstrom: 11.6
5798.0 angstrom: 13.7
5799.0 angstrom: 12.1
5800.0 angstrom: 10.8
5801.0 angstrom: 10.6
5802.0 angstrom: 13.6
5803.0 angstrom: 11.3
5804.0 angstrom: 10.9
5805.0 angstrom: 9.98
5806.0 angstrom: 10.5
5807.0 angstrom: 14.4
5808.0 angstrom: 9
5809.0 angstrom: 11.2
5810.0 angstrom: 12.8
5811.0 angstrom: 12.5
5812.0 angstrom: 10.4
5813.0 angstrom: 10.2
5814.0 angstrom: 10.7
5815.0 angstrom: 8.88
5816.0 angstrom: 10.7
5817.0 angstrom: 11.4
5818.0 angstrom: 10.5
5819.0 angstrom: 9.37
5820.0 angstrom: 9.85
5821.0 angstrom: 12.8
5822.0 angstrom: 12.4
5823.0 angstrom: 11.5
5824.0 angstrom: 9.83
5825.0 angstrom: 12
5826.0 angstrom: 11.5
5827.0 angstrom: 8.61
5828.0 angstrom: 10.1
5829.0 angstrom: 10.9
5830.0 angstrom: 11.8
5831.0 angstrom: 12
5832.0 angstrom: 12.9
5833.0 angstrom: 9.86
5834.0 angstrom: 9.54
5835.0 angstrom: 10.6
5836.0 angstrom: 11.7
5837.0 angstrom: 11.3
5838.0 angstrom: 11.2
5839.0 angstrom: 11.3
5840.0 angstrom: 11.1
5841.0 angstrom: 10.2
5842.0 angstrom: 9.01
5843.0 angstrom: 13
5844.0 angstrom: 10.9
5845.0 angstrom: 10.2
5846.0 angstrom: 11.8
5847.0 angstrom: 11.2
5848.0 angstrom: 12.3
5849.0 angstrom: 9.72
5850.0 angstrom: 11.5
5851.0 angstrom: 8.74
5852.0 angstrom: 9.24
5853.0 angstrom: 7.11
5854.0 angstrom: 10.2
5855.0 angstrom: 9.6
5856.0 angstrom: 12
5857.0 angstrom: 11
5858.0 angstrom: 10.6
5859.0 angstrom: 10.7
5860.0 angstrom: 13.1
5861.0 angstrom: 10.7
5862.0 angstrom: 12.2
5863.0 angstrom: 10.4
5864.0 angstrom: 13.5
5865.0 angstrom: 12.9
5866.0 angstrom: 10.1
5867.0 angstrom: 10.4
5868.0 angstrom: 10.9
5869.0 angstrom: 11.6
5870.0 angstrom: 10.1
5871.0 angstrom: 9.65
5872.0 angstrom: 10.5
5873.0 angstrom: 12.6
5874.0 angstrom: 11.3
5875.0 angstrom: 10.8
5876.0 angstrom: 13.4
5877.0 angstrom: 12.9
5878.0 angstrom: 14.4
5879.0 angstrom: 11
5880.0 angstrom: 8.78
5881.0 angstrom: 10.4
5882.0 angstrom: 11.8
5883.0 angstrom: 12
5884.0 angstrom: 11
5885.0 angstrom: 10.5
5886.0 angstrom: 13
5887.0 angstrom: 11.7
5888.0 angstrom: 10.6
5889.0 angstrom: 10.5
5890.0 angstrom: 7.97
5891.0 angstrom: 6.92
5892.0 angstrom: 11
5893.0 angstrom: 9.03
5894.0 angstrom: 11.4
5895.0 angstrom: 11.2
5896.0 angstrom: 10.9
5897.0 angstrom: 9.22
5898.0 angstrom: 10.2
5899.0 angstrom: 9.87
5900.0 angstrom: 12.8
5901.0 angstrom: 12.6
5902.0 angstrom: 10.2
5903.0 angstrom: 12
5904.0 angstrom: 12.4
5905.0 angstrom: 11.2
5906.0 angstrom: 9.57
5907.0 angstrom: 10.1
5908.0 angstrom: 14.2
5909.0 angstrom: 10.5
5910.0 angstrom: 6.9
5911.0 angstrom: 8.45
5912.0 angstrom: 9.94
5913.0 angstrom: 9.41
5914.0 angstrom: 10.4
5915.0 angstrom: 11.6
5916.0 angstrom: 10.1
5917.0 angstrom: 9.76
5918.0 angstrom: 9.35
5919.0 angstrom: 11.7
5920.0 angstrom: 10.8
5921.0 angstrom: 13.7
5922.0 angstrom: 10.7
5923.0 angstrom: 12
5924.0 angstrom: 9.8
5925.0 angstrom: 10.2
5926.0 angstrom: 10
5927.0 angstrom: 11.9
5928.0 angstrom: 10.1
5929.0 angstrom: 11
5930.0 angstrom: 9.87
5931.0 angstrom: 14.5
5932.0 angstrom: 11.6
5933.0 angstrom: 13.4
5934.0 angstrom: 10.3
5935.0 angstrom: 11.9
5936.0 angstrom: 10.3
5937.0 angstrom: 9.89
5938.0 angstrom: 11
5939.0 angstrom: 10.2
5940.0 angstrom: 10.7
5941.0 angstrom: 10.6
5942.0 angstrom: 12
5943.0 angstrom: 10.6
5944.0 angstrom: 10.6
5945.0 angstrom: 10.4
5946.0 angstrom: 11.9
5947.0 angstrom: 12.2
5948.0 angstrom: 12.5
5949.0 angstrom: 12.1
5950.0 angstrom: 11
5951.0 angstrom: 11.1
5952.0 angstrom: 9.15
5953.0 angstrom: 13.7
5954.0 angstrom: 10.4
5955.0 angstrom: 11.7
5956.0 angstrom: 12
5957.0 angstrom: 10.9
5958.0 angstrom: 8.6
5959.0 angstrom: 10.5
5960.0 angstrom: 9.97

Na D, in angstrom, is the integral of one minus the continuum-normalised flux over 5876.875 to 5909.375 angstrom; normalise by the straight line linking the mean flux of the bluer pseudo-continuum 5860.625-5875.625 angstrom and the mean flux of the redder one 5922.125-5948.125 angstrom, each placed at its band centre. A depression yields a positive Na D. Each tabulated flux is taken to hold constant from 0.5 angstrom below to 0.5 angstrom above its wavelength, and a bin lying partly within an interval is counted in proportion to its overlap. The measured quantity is 0.6 angstrom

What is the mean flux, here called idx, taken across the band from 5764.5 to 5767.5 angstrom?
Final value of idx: 11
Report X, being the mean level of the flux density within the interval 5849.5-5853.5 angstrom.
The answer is 9.15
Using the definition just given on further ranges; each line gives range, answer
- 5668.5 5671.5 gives 10.2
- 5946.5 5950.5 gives 11.9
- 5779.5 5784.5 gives 9.49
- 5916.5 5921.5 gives 11.1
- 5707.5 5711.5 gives 9.11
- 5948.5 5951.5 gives 11.4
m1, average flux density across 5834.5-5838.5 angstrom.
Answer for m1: 11.2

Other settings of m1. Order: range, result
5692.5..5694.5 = 10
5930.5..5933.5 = 13.2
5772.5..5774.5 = 10.5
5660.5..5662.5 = 9.62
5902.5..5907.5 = 11.1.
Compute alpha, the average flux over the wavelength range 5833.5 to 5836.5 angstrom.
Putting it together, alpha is 10.6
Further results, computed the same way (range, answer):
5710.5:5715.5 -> 10.1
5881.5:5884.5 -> 11.6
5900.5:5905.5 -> 11.7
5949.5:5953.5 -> 11.2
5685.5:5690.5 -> 9.69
